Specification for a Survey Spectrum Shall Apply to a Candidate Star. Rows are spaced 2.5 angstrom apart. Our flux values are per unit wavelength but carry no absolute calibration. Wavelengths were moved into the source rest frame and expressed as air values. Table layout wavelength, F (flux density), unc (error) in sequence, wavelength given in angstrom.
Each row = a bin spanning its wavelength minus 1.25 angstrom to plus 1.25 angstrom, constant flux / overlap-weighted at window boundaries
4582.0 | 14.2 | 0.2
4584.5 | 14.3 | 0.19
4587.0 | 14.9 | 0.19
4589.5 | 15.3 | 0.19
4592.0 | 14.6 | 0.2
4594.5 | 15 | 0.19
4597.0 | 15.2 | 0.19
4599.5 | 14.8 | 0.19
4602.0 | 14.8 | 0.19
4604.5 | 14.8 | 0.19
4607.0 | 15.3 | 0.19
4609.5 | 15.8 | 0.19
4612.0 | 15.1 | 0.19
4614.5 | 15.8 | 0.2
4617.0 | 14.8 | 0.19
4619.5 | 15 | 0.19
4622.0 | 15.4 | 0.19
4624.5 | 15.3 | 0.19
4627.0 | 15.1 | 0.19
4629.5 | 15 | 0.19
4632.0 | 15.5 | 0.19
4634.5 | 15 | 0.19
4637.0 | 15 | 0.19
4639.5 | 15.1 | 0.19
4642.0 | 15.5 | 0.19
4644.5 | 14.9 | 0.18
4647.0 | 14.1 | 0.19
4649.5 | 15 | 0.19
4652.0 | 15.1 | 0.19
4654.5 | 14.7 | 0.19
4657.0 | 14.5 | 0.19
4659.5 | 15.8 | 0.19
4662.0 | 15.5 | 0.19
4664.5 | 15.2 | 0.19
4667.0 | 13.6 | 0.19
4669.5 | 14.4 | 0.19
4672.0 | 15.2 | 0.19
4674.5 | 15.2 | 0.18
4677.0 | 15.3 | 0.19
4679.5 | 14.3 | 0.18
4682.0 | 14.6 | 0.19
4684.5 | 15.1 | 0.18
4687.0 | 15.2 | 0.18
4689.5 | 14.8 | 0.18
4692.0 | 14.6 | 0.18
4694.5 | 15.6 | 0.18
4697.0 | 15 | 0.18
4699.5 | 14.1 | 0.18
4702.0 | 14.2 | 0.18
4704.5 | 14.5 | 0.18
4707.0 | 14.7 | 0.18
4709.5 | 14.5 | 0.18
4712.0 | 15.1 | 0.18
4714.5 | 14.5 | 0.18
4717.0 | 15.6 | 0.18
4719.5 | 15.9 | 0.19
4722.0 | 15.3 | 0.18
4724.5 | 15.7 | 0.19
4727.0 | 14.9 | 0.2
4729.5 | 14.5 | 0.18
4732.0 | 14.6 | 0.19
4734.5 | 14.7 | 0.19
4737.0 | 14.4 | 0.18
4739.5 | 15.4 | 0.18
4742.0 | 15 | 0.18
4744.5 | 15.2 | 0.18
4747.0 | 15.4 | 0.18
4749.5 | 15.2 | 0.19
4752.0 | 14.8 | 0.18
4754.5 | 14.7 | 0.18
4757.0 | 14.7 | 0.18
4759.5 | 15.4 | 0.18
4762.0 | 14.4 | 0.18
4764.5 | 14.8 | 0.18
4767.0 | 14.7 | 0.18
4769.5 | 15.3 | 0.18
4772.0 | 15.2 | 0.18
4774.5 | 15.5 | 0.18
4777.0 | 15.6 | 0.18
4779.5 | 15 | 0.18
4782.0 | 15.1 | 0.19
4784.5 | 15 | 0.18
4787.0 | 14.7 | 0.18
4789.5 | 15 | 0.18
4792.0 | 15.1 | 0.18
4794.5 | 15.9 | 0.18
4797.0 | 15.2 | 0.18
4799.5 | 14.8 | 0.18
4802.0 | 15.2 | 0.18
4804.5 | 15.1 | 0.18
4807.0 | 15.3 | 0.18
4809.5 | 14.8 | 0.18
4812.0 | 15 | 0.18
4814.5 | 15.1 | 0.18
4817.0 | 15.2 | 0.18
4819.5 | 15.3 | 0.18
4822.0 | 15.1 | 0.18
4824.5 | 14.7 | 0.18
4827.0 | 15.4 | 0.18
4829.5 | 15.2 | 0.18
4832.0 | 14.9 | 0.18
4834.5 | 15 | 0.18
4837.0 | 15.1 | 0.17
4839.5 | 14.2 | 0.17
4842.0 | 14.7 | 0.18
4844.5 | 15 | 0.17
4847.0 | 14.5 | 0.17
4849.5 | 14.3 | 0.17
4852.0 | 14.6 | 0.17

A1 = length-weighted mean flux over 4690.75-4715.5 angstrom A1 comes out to 14.7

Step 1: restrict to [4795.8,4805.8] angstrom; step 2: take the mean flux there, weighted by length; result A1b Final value 15.1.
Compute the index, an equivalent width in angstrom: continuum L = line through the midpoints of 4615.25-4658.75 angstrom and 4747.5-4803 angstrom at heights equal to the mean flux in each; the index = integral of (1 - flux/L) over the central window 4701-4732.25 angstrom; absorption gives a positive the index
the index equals 0.2 angstrom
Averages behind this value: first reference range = 15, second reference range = 15.1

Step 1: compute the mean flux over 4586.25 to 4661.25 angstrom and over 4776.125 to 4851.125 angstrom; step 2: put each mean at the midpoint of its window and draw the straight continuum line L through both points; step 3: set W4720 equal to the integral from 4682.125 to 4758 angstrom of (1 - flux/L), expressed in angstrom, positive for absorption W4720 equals 0.6 angstrom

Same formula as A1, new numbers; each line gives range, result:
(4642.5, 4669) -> 14.8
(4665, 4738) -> 14.8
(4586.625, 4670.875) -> 15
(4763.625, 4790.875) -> 15.1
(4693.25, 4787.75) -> 15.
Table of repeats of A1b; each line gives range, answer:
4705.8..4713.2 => 14.8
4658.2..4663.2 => 15.6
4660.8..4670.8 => 14.7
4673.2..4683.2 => 14.9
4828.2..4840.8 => 14.9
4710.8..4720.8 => 15.3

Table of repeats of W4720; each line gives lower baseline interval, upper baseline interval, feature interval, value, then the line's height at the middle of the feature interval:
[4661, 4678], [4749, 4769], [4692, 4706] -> 0.20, 14.9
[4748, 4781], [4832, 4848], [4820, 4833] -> -0.23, 14.8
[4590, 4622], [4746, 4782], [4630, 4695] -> 0.58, 15.1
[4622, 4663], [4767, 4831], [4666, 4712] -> 1.11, 15.1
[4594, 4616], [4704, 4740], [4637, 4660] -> 0.23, 15.1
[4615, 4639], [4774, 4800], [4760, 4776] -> 0.17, 15.2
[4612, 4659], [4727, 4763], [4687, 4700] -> 0.06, 15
